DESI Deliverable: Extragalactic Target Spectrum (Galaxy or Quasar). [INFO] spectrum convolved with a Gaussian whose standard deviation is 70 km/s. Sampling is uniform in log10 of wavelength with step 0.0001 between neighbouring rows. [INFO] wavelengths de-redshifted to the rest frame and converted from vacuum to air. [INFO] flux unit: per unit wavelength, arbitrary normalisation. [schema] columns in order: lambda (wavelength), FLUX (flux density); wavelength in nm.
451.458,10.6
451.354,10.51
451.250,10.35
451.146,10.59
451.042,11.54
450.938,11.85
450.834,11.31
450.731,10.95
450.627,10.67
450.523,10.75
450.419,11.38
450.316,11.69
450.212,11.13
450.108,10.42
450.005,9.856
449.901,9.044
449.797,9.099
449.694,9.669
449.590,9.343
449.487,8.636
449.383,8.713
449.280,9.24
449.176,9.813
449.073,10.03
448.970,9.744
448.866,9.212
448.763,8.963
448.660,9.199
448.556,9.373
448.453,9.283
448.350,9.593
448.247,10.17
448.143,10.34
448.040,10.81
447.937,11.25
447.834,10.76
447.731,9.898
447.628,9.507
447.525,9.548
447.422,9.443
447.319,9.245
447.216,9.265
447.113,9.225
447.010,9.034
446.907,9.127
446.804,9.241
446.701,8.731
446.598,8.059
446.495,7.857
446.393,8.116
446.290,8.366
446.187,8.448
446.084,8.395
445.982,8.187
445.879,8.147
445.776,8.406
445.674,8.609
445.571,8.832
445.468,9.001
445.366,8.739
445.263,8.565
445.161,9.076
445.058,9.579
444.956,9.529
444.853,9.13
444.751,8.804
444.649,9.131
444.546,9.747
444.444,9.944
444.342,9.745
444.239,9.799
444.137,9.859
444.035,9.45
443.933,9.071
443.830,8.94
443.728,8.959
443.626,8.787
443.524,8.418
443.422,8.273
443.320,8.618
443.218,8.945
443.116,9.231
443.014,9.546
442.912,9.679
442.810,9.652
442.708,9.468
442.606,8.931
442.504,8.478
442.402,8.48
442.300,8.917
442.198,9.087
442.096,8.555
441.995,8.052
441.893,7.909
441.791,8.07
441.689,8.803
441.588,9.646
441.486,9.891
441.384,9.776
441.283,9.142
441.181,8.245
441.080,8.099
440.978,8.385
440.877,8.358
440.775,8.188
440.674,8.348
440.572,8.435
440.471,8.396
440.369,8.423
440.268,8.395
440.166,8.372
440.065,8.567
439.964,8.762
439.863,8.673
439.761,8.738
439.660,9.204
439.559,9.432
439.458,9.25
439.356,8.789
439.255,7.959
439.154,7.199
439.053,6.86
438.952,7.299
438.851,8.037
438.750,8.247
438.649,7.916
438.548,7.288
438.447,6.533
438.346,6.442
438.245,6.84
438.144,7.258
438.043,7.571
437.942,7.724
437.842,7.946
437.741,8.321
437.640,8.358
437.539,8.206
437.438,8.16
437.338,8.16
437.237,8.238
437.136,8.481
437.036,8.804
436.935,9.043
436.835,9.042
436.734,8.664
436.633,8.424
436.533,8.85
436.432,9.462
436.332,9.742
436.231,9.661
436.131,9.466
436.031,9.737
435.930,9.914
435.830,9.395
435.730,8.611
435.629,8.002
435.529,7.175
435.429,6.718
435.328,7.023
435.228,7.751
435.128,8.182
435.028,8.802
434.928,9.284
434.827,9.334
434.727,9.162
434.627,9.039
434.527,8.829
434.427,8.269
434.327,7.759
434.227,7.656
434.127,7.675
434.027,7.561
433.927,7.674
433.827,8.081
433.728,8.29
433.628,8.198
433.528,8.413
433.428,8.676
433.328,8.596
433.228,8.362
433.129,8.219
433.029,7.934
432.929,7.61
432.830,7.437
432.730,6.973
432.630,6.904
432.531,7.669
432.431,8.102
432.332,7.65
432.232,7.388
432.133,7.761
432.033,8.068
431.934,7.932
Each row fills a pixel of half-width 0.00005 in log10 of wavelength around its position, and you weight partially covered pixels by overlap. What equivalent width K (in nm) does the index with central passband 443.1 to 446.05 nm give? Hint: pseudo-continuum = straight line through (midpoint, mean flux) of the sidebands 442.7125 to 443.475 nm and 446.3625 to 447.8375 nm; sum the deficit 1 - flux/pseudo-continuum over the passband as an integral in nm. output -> 0.040 nm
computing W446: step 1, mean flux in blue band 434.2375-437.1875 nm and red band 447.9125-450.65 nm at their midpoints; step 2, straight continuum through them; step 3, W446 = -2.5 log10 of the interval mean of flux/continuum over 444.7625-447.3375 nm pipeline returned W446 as 0.101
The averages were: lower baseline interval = 8.7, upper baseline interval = 9.88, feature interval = 8.75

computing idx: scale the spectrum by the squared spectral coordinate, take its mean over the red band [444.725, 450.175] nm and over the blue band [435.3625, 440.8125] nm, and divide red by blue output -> 1.16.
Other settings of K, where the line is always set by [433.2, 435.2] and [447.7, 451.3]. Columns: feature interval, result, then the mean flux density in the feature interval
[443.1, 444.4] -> 0.05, 9.09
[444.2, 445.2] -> 0.01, 9.44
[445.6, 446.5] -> 0.13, 8.32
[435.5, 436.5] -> -0.07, 9.15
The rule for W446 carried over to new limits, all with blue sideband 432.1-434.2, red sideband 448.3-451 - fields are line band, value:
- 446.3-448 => 0.05 mag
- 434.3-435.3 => -0.07 mag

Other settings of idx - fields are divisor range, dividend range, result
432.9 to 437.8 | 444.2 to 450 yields 1.15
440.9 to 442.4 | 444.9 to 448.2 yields 1.07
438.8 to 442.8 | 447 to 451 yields 1.21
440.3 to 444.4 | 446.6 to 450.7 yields 1.13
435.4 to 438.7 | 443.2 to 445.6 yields 1.14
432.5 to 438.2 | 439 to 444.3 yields 1.08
